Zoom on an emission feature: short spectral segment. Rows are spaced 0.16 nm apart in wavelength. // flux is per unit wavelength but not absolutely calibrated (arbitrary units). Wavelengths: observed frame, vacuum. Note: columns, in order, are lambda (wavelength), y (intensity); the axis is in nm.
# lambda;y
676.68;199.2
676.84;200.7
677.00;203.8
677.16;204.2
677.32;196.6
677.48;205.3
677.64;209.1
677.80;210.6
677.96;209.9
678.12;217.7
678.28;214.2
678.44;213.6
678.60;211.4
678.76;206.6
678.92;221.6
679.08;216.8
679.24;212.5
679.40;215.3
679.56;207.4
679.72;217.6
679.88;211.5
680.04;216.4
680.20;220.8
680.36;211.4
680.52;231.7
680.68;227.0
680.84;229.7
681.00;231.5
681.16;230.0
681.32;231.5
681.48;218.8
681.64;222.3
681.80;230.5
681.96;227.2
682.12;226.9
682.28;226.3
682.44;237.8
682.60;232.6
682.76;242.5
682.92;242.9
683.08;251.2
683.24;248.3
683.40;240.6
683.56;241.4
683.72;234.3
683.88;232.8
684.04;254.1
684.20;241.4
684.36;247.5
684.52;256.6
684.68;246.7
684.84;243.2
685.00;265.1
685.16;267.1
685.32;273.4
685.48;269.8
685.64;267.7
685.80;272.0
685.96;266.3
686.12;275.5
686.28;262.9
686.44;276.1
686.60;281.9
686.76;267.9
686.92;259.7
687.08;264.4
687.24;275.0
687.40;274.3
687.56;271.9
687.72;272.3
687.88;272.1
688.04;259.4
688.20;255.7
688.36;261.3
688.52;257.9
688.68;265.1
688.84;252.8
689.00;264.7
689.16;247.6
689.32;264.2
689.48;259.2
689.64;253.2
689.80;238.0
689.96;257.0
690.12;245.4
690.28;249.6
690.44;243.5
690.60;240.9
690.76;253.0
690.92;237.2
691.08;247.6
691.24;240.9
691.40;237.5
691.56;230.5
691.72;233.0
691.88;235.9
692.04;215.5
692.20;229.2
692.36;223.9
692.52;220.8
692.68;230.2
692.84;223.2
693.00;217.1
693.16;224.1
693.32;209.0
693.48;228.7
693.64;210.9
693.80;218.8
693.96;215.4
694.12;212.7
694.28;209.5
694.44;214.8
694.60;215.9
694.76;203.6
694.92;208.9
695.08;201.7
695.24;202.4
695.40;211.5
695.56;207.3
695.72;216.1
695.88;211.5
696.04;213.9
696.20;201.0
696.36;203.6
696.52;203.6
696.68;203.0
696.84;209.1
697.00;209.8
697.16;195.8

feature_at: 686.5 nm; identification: H-gamma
